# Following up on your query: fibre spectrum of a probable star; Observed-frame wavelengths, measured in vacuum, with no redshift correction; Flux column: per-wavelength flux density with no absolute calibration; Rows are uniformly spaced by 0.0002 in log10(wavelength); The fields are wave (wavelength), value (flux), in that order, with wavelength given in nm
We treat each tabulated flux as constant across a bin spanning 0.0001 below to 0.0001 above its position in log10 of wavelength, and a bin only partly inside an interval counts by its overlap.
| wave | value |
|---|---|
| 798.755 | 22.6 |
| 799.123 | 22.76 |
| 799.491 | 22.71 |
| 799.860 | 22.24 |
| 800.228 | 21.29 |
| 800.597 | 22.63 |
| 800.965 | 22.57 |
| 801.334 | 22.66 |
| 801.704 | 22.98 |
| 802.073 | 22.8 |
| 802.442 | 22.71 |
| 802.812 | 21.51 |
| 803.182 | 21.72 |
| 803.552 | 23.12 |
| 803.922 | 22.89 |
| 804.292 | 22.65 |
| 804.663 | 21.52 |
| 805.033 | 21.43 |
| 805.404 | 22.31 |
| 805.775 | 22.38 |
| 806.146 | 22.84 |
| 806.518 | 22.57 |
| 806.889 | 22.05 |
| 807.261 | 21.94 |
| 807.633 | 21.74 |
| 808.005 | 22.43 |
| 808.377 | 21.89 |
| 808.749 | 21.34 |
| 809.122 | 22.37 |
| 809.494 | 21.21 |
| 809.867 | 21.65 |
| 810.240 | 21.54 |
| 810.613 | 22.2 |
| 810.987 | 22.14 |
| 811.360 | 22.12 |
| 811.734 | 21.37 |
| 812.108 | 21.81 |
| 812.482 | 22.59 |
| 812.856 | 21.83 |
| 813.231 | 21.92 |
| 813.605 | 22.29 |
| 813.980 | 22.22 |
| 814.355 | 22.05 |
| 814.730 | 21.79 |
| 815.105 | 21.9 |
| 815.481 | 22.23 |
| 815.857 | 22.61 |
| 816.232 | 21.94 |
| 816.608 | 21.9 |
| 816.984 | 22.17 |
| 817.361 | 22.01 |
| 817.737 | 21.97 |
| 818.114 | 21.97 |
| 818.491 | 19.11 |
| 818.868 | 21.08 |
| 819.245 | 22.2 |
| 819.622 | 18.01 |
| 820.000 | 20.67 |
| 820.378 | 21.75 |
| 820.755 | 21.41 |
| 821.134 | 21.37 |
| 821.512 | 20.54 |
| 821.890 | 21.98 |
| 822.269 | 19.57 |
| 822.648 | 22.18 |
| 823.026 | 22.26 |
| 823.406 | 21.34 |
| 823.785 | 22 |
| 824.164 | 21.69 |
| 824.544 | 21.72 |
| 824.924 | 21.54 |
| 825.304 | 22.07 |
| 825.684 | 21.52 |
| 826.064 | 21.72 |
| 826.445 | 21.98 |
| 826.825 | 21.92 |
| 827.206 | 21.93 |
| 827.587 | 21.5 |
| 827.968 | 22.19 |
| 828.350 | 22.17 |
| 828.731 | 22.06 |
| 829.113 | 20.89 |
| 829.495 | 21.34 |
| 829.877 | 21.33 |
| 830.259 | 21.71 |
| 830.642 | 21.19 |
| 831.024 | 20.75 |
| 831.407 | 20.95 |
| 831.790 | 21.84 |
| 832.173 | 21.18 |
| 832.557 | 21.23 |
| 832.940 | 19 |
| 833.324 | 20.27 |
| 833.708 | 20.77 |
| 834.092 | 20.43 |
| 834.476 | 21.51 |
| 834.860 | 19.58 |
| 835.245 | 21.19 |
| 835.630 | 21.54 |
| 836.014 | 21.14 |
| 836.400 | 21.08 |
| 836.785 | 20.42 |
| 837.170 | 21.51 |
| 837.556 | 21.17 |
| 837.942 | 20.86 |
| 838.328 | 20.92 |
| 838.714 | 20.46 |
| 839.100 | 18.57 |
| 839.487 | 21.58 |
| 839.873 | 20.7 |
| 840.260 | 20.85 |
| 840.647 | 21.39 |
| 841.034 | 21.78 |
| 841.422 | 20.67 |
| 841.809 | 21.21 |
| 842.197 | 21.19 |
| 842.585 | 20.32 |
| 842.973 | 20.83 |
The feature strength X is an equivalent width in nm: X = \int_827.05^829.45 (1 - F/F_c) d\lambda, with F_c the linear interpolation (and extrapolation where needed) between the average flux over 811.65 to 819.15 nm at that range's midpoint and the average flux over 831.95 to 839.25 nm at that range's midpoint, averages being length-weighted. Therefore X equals -0.07 nm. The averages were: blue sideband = 21.8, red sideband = 20.7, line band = 21.8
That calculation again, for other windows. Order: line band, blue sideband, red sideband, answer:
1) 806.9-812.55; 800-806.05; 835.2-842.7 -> 0.05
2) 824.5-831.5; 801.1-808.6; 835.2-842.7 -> -0.08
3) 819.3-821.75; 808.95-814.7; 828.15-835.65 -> 0.09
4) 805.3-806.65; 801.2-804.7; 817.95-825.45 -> -0.02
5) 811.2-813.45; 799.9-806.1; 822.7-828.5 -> 0.02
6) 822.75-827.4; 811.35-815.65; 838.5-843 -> -0.07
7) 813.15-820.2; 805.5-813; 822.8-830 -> 0.10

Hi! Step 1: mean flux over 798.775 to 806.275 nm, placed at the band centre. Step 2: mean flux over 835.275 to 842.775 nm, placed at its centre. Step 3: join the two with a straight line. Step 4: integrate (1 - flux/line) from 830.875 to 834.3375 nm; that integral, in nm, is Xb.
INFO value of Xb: 0.07 nm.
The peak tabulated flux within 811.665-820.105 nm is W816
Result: 22.61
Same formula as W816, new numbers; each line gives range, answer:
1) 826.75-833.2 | 22.19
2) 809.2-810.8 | 22.2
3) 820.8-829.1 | 22.26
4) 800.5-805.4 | 23.12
